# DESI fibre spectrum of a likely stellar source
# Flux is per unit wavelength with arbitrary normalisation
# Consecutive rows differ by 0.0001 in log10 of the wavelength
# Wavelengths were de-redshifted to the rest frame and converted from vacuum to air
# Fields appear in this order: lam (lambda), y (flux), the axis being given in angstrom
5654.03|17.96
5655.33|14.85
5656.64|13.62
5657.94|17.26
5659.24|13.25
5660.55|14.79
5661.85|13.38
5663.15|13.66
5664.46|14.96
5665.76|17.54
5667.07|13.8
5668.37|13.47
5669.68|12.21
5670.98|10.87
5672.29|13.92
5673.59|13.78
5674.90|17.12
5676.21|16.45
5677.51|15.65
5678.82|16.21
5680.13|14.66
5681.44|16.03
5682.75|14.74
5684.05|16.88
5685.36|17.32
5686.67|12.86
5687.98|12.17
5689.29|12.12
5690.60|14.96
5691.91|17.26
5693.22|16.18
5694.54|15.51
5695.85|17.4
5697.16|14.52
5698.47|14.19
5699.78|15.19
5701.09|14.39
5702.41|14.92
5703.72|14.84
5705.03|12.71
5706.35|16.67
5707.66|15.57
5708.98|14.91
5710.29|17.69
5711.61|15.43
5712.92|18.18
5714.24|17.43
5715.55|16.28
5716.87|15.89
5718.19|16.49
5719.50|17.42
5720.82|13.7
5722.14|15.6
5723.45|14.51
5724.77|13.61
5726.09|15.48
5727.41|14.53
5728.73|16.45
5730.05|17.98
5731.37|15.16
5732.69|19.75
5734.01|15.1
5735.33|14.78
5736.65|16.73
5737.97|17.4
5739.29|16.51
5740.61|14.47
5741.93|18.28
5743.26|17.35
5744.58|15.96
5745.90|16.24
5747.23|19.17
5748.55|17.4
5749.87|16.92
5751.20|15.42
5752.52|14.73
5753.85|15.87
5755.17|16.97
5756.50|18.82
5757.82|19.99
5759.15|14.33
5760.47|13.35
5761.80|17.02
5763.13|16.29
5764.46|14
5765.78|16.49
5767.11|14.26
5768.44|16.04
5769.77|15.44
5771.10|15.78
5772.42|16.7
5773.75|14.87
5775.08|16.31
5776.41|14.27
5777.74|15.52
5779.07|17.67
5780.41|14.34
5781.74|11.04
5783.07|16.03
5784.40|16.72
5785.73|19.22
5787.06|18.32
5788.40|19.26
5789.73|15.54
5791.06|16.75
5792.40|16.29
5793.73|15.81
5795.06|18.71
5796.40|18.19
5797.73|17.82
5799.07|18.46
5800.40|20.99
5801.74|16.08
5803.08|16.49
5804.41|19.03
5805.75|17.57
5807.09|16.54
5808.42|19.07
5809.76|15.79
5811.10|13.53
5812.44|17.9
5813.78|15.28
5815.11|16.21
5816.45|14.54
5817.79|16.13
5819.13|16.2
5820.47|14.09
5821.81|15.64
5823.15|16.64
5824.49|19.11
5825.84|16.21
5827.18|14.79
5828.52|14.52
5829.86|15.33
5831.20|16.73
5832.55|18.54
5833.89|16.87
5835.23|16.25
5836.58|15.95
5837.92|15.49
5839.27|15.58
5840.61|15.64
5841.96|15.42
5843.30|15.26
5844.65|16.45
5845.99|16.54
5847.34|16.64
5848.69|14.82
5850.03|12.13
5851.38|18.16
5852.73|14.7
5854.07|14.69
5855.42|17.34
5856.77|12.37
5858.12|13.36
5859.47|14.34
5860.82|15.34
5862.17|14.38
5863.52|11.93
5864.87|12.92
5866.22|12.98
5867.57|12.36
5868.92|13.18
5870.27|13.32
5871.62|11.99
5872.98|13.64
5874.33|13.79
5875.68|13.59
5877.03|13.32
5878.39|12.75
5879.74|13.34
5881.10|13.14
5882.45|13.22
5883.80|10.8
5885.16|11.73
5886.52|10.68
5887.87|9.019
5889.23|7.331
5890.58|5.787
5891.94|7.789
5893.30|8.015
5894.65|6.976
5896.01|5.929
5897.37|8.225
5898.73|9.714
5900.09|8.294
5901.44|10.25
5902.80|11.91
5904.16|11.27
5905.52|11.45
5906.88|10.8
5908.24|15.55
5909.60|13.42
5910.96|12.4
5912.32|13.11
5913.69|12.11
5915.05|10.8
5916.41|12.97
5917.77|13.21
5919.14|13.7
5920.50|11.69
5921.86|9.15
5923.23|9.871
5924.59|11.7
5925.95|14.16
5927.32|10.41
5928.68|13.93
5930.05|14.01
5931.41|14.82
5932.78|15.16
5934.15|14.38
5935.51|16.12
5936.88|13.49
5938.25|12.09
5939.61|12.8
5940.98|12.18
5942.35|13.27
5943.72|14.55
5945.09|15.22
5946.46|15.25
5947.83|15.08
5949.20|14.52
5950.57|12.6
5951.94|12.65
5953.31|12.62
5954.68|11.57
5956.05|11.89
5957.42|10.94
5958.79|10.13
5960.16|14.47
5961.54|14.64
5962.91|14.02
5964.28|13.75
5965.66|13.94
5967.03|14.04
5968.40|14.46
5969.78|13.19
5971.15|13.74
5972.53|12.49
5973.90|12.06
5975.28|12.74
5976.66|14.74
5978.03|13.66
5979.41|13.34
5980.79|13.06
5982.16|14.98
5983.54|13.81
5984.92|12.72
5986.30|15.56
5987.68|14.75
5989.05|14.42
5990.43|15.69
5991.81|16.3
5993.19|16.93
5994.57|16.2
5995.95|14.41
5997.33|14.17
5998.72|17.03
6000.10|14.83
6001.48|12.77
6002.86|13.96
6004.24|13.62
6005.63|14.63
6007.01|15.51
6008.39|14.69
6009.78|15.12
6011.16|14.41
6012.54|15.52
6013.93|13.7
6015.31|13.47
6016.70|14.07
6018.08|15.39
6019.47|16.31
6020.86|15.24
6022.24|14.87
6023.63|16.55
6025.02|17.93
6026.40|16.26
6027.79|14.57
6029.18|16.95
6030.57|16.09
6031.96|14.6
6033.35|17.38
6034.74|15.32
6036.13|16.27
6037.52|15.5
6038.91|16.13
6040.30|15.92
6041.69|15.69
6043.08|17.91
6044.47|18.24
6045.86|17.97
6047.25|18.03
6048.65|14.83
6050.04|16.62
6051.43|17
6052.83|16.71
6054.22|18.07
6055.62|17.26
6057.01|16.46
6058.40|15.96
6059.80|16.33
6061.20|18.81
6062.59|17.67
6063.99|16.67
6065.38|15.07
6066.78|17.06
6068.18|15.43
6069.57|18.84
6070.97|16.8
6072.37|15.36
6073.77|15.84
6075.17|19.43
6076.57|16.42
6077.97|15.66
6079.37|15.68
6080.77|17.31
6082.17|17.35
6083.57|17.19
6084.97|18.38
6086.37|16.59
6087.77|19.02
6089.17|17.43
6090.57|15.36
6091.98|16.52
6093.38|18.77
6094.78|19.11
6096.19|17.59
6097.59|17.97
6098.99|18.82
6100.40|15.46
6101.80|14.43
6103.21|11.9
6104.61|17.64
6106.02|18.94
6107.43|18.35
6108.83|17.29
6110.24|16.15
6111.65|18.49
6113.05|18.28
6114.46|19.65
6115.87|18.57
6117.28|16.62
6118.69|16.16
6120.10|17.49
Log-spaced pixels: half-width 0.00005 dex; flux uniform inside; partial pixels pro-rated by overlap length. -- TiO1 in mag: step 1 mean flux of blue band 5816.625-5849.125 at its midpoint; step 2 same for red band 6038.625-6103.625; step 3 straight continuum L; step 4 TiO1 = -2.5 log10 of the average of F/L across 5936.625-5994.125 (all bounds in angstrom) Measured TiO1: 0.20 mag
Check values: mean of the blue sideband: 16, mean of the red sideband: 16.9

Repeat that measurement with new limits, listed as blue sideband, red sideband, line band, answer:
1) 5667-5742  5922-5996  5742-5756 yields -0.11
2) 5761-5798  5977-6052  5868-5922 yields 0.37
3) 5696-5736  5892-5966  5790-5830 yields -0.17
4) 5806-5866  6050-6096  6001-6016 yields 0.16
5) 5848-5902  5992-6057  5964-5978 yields 0.07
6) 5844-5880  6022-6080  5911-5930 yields 0.22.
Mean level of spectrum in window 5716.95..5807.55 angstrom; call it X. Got 16.4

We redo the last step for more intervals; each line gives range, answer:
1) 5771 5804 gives 16.7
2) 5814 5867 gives 15.4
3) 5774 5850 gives 16.4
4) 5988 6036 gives 15.3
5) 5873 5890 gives 11.9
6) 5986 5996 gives 15.6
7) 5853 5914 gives 11.8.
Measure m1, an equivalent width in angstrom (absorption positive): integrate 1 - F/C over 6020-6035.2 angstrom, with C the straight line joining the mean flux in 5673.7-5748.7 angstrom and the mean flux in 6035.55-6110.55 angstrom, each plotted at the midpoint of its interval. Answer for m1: 0.7 angstrom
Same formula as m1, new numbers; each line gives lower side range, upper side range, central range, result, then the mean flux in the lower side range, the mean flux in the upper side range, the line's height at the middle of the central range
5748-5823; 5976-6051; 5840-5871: 3.0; 16.4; 15.4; 16.1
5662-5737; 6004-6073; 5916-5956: 6.8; 15.3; 16.1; 15.9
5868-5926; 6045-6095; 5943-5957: -0.6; 11.3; 17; 13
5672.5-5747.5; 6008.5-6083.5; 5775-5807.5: -2.2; 15.7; 16.3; 15.9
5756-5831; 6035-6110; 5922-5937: 3.0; 16.4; 16.9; 16.6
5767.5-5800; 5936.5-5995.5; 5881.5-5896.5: 6.0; 16.5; 13.7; 14.9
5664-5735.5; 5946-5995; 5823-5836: -1.7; 15.3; 13.8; 14.6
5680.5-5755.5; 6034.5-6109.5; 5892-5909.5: 6.9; 15.8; 16.9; 16.4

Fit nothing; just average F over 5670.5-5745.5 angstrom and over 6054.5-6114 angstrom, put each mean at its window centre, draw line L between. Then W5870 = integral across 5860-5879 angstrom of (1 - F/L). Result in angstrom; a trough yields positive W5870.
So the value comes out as 3.5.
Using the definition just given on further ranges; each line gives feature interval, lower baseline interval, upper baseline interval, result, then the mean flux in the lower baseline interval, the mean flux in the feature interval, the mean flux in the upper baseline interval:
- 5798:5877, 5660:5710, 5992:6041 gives -2.2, 14.9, 15.5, 15.3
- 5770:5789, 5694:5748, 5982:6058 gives -0.3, 16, 16.1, 15.6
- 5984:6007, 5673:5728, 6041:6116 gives 2.5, 15.4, 14.9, 17.1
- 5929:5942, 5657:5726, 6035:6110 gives 1.9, 15.1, 13.9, 16.9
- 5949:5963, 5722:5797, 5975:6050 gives 2.6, 16.2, 12.6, 15.3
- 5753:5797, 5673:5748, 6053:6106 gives -0.7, 15.8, 16.2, 16.9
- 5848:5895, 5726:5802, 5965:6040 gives 9.8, 16.5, 12.5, 14.8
